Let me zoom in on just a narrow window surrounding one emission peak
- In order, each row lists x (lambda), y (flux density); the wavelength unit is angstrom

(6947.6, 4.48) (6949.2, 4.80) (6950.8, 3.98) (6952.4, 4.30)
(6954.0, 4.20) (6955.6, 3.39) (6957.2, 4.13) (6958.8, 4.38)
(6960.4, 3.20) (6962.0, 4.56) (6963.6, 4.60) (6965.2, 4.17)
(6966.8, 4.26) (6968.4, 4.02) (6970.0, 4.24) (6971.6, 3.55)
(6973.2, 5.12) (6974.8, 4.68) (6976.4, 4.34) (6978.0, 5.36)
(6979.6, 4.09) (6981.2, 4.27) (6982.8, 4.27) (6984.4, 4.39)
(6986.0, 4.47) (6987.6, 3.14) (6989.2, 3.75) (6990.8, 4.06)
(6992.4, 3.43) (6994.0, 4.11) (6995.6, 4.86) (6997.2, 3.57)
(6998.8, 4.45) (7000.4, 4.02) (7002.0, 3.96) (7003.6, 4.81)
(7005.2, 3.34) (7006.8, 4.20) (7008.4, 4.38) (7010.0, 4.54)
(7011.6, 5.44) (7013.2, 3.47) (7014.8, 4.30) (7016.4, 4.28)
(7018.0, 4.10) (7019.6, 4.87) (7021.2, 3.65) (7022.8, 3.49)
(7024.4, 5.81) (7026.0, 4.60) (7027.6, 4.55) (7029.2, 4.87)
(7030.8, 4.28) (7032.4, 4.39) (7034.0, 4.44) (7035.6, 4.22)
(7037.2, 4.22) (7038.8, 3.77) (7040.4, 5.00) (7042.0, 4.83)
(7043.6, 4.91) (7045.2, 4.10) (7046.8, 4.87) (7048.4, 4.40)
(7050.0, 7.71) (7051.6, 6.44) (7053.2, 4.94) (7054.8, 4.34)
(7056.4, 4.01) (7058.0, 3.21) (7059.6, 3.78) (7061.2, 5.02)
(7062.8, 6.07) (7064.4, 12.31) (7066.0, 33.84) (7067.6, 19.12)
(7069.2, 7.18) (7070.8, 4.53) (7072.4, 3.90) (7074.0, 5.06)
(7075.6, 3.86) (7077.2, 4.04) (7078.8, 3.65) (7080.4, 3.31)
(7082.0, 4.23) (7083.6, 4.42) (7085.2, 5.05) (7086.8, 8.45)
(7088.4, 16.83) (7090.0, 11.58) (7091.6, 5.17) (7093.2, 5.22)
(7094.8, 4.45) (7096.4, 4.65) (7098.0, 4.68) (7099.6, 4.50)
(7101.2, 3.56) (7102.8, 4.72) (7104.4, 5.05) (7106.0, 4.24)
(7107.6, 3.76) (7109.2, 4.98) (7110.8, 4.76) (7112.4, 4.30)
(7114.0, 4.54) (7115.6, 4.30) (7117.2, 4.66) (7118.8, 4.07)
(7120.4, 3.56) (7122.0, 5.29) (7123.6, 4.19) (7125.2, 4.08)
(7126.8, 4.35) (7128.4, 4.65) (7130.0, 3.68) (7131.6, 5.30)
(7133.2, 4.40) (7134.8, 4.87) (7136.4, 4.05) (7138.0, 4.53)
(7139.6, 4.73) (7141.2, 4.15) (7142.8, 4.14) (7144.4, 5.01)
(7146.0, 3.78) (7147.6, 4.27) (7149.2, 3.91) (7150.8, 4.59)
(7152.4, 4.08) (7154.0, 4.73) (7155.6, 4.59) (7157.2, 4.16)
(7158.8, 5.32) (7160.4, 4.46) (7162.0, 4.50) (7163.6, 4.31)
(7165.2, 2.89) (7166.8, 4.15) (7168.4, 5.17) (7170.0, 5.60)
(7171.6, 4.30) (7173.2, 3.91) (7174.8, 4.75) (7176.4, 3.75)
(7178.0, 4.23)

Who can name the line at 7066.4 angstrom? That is H-alpha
